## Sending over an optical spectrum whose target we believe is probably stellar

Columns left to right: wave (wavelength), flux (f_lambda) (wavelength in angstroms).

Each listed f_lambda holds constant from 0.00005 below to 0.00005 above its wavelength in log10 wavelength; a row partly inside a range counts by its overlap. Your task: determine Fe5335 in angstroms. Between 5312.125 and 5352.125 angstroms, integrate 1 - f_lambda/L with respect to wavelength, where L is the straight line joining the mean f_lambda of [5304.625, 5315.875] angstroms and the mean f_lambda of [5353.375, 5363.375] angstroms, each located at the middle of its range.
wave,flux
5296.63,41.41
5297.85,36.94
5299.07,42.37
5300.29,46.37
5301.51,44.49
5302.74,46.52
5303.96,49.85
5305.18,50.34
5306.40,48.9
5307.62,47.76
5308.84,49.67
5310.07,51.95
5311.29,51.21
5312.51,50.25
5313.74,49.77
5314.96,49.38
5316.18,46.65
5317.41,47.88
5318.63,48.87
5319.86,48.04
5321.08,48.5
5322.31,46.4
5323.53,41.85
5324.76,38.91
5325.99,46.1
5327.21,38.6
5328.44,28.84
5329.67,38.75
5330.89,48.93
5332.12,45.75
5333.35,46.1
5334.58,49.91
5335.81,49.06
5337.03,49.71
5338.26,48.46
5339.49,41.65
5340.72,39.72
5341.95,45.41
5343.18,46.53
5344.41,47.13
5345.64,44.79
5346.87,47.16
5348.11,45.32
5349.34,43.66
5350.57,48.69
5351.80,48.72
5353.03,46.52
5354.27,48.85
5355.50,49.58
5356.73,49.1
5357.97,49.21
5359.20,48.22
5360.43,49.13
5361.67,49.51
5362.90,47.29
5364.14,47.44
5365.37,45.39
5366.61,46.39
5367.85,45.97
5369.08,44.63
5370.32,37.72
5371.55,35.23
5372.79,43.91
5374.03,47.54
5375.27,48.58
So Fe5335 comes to 3.1 angstroms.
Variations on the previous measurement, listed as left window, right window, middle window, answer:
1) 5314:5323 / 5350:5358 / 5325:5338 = 1.10 angstroms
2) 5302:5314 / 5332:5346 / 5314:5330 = 1.37 angstroms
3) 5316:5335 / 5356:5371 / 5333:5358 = -0.75 angstroms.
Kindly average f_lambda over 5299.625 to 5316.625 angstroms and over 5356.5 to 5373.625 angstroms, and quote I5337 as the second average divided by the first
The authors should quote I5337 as 0.9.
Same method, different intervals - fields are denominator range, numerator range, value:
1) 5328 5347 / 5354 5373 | 1.03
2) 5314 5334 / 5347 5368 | 1.07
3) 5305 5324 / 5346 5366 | 0.98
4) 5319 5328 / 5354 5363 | 1.12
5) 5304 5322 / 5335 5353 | 0.94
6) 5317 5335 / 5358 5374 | 1.03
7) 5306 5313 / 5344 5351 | 0.92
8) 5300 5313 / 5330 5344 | 0.95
